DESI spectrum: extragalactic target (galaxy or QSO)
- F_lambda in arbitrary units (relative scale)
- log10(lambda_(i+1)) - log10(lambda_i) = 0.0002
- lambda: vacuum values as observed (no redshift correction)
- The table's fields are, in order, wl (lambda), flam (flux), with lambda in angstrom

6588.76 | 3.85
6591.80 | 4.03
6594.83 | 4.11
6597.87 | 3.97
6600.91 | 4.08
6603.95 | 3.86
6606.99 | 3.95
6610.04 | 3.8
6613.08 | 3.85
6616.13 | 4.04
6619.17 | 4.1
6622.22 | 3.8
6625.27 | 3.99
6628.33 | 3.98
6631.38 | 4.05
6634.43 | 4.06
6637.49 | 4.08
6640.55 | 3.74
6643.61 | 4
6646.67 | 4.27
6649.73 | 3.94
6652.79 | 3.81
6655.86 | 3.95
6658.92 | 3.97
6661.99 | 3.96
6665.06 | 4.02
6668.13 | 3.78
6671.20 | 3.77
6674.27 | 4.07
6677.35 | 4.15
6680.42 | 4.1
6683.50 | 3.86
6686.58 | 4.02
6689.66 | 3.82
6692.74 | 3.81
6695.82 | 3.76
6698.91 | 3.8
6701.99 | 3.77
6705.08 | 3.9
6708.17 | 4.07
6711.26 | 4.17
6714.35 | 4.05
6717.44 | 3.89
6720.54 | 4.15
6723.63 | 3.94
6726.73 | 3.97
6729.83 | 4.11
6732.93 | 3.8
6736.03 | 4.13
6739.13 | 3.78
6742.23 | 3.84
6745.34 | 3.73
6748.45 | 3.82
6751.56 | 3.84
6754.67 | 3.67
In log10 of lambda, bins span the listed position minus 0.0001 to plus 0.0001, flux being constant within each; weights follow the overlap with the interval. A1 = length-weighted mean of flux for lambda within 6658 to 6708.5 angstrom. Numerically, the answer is 3.91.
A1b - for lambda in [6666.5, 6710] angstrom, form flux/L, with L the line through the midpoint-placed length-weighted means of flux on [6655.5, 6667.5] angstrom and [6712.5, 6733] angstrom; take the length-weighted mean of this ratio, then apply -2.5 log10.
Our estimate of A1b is 0.02 mag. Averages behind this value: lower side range 3.96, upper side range 4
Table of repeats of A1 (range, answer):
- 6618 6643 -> 3.97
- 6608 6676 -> 3.96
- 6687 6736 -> 3.94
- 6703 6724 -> 4.02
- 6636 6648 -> 4.02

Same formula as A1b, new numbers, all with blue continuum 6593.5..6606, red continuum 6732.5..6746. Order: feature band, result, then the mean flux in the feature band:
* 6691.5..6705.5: 0.03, 3.8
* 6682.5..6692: 0.01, 3.89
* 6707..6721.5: -0.05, 4.06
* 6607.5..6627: 0.01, 3.93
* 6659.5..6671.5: 0.01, 3.9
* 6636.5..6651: -0.01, 4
